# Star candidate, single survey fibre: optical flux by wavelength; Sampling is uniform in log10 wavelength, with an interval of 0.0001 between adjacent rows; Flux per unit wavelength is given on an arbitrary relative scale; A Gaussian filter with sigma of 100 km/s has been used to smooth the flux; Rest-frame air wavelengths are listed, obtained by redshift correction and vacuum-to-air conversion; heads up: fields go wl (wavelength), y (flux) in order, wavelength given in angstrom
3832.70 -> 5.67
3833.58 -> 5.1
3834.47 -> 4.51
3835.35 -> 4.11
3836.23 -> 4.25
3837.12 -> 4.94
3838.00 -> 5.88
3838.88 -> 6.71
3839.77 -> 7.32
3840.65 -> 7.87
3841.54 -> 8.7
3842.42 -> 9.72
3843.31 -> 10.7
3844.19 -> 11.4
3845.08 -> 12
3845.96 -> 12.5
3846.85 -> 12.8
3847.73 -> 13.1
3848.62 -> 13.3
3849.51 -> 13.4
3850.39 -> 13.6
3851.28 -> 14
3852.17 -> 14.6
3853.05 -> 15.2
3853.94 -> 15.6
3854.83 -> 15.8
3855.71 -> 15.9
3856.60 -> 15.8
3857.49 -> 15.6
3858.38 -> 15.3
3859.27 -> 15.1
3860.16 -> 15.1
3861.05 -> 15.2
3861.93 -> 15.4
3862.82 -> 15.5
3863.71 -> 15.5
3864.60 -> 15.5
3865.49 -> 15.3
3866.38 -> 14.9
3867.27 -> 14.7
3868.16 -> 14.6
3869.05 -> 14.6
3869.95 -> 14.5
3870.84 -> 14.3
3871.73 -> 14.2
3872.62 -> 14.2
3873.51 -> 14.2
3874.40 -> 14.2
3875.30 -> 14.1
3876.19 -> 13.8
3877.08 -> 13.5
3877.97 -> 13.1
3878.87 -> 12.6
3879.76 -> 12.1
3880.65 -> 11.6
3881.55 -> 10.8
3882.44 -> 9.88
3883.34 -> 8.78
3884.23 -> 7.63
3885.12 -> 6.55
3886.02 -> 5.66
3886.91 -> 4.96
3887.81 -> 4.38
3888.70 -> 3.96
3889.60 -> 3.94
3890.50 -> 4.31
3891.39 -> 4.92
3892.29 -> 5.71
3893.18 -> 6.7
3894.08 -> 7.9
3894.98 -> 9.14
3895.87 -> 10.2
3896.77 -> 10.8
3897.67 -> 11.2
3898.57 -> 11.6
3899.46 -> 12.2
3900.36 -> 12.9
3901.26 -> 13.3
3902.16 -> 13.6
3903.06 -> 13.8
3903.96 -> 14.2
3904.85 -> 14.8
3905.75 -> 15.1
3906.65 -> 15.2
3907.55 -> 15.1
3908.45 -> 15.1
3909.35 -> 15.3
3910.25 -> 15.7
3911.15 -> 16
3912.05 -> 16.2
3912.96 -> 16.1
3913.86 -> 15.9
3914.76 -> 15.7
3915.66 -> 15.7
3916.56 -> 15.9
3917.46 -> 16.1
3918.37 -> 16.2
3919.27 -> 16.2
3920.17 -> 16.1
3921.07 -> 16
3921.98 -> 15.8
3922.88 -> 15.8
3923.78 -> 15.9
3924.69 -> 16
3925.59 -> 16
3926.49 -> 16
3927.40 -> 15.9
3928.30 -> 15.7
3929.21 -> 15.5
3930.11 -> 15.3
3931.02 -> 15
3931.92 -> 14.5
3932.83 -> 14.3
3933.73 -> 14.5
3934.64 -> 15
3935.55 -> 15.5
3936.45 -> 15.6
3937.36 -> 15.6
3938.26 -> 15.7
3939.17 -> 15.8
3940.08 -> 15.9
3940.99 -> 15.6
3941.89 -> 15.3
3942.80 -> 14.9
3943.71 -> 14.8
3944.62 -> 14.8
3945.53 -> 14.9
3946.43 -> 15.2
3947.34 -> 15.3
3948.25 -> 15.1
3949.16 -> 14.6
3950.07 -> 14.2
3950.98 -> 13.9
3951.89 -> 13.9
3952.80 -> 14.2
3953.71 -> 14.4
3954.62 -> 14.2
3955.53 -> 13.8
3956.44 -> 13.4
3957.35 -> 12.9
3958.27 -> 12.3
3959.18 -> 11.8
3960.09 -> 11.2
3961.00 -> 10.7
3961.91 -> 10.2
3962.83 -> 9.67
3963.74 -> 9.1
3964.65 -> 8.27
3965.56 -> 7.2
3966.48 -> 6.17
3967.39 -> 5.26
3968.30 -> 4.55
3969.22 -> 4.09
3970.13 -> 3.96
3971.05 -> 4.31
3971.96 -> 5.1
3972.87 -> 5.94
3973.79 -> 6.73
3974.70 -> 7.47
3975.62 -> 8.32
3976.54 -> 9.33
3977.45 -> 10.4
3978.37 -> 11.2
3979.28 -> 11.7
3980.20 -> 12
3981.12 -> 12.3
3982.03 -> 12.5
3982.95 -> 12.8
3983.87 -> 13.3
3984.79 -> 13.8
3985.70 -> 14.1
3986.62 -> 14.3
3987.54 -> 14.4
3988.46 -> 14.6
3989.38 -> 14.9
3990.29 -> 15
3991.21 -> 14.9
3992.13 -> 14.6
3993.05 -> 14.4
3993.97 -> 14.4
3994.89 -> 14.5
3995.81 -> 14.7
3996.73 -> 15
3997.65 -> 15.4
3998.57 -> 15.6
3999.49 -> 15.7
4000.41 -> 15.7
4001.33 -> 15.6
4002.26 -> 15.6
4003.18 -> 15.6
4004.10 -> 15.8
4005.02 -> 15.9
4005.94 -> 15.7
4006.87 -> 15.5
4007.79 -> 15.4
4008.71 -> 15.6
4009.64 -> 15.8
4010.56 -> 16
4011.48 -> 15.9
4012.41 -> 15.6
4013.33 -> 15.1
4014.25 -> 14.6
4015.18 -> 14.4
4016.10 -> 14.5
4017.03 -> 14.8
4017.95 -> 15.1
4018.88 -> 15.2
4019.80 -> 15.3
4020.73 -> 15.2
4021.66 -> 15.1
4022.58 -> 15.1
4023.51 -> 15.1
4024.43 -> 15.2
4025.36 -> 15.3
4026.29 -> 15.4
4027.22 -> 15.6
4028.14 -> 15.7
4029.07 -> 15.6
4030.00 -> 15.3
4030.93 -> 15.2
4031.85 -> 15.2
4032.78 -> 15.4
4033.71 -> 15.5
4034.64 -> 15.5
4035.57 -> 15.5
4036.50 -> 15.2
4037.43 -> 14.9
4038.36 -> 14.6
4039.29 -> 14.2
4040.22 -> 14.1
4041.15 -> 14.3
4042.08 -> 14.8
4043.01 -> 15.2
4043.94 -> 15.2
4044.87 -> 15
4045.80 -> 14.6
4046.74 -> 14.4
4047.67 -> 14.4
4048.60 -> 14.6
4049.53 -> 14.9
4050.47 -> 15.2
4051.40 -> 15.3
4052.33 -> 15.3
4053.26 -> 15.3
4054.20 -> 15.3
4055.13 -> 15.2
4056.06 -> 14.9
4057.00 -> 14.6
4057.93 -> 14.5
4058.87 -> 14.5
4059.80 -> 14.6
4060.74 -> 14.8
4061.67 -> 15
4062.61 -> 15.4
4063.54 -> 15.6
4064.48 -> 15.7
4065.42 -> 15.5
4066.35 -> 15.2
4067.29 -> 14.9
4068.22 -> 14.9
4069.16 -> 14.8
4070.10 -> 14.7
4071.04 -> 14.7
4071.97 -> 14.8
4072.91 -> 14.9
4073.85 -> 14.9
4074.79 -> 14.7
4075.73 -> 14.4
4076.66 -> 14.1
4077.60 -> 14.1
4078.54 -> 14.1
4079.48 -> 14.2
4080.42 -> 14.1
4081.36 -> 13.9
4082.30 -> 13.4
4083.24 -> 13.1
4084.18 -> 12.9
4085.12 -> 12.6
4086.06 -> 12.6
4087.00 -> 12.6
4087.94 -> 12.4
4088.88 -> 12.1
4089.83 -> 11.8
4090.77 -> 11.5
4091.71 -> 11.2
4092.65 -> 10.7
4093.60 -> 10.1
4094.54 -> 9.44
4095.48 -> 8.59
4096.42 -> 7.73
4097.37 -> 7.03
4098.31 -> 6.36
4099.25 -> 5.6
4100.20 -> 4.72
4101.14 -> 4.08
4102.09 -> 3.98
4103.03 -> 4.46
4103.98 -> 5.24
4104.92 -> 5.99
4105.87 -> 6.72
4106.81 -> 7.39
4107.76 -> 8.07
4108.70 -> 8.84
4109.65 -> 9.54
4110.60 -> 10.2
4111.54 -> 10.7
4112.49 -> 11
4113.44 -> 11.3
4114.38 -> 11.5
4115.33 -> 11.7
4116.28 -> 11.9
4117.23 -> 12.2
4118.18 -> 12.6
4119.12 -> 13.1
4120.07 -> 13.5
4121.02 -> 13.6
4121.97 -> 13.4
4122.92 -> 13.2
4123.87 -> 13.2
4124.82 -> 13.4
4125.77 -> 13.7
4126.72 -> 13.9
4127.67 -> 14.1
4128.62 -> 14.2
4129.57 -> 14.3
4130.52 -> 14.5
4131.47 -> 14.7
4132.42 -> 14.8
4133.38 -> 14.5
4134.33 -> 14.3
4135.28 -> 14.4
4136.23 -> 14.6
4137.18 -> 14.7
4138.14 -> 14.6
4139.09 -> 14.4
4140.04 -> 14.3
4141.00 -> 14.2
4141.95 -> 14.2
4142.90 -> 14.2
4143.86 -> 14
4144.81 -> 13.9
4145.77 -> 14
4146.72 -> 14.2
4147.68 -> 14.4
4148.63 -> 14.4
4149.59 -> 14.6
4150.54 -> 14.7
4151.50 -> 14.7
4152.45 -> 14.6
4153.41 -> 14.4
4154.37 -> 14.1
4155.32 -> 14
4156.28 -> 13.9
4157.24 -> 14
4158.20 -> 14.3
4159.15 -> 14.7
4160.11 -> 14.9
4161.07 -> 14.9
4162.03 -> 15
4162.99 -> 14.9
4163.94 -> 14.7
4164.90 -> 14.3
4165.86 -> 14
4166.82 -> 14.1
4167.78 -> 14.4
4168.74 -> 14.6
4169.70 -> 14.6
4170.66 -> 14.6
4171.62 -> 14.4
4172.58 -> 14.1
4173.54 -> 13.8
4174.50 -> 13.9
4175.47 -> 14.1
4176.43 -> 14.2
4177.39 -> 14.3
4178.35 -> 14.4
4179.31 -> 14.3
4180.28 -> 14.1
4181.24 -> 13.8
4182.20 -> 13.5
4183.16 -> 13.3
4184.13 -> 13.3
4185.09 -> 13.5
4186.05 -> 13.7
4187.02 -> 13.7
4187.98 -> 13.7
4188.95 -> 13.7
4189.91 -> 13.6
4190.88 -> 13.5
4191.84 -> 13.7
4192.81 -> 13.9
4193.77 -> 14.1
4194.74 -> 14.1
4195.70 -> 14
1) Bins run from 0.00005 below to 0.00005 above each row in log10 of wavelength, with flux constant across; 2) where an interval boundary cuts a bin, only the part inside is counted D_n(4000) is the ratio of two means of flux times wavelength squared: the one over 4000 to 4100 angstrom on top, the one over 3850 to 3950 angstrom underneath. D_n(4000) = 1.12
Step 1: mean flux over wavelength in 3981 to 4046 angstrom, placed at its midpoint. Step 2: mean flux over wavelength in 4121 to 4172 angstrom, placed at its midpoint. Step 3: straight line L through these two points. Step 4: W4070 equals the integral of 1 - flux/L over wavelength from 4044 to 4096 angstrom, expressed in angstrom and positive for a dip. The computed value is 2.7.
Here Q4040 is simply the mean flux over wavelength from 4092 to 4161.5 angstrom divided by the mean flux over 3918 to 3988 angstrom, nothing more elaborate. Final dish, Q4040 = 0.95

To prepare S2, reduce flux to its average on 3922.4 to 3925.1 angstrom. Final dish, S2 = 15.9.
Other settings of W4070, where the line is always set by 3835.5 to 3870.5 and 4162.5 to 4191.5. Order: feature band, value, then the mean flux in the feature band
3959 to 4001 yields 6.83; 11.1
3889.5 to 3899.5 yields 3.67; 8.21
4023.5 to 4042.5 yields -2.30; 15.1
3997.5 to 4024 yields -3.89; 15.4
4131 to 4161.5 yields -1.04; 14.4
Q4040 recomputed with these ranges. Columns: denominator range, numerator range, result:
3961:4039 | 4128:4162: 1.09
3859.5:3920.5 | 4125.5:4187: 1.14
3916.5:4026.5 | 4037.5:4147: 0.94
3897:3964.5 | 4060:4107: 0.81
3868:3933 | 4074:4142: 0.91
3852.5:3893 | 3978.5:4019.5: 1.21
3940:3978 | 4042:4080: 1.35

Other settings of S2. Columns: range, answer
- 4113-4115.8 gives 11.5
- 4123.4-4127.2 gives 13.6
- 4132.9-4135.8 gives 14.4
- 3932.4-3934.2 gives 14.4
